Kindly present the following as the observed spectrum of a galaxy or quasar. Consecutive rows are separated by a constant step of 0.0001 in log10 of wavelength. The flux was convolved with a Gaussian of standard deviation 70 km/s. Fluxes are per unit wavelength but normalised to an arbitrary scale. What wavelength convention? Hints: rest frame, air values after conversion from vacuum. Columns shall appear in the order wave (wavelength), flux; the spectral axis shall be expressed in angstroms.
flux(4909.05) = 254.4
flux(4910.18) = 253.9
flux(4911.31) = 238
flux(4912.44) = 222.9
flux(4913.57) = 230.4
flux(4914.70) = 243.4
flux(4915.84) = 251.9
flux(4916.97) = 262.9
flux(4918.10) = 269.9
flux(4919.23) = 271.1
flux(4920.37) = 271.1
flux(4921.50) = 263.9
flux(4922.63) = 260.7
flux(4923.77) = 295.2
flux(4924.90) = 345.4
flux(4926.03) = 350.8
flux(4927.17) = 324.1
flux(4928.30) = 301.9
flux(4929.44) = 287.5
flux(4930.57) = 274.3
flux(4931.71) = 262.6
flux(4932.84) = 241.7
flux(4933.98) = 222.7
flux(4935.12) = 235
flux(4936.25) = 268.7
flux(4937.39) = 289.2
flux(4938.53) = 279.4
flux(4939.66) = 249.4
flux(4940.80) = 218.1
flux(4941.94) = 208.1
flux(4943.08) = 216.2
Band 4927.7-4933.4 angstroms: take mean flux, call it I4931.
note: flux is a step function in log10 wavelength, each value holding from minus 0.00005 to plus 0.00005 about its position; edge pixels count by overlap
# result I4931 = 274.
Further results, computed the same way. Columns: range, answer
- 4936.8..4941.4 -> 259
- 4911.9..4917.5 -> 242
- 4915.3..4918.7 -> 262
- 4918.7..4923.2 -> 266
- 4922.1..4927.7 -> 315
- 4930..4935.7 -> 248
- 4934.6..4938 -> 265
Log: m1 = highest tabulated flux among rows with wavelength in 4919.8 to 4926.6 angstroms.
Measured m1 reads 350.8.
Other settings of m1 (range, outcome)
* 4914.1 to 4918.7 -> 269.9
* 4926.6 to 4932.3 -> 324.1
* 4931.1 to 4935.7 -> 262.6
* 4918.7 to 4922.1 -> 271.1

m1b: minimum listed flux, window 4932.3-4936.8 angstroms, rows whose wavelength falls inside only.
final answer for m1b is 222.7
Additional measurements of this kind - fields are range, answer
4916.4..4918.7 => 262.9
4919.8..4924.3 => 260.7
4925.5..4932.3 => 262.6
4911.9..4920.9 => 222.9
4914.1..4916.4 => 243.4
